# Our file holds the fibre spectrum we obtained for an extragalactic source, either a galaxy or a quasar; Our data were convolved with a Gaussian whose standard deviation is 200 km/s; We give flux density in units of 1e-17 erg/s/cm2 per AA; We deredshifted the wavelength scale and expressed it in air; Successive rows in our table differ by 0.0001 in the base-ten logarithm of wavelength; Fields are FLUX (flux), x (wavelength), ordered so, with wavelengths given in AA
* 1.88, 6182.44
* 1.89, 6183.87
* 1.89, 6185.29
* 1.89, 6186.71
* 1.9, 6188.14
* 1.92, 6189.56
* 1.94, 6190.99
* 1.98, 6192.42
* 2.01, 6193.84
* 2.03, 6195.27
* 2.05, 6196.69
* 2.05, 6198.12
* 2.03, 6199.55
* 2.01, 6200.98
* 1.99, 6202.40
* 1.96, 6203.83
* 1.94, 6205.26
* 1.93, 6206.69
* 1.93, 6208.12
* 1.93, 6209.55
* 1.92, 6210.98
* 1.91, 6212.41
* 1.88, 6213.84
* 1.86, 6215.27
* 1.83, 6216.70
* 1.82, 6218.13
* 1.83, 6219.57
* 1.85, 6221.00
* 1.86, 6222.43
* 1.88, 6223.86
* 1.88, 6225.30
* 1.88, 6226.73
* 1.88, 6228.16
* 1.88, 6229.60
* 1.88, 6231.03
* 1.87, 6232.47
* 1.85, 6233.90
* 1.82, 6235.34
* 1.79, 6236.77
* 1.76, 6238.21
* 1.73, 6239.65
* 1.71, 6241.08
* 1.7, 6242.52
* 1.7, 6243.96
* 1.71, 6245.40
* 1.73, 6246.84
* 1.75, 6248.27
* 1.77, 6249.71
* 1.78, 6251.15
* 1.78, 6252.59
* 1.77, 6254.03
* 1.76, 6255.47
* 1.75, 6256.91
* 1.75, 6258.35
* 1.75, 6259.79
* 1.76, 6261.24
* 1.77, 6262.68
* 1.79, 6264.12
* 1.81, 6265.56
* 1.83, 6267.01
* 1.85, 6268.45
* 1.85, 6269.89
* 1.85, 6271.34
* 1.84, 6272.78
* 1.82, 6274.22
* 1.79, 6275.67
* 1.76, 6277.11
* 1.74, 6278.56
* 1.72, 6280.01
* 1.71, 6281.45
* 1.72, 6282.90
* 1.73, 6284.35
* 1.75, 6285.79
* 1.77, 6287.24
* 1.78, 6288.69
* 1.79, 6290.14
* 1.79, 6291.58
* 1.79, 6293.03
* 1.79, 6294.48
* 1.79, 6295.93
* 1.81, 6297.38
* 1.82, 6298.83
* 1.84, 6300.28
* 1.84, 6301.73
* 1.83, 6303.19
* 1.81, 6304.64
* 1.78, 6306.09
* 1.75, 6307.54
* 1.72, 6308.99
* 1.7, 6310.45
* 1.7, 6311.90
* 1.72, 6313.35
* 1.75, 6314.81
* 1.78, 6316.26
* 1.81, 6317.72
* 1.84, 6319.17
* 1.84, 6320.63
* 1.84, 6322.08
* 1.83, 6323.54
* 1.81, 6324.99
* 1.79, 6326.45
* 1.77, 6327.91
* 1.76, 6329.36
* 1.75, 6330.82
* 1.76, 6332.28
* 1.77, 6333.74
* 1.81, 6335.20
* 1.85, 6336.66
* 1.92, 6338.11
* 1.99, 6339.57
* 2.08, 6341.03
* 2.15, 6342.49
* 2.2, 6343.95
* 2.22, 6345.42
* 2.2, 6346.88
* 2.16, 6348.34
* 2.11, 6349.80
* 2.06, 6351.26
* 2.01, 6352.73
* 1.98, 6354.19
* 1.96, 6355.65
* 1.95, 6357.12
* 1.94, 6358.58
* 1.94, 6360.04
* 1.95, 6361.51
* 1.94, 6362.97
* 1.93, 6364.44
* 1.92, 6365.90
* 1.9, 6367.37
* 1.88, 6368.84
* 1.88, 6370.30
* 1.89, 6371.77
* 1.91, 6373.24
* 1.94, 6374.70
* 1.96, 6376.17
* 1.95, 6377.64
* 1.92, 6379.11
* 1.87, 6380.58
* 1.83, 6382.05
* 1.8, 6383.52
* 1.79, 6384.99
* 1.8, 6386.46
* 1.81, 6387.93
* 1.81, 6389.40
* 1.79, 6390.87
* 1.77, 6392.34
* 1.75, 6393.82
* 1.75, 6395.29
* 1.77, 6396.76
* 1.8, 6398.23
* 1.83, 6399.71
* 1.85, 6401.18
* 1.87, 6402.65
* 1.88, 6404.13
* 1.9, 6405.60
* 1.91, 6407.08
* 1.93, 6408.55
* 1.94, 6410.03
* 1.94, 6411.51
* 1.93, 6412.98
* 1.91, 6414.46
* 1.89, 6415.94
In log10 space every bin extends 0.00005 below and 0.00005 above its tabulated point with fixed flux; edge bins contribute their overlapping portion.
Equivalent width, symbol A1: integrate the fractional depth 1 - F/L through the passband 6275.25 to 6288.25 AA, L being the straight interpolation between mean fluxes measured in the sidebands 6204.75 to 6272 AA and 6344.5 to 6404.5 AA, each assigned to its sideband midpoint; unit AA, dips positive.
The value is 0.74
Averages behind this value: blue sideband 1.82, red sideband 1.91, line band 1.74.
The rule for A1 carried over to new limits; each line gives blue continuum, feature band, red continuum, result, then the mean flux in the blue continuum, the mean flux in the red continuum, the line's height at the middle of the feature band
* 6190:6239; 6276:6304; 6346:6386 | 2.2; 1.91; 1.95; 1.93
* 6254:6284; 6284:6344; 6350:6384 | 1.1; 1.78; 1.93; 1.85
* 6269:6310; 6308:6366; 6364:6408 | -2.7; 1.78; 1.86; 1.82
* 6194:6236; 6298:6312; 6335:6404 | 1.0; 1.91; 1.92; 1.92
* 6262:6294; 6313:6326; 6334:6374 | 0.6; 1.78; 1.99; 1.9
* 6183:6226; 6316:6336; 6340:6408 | 1.3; 1.93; 1.92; 1.92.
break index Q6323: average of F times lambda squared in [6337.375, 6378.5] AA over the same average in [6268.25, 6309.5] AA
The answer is 1.14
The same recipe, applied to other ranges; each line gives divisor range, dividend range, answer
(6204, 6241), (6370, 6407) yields 1.04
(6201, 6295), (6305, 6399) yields 1.07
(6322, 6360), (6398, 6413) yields 0.99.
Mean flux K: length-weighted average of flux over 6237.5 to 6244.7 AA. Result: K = 1.72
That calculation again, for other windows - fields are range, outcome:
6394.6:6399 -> 1.77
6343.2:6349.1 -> 2.19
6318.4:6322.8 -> 1.84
